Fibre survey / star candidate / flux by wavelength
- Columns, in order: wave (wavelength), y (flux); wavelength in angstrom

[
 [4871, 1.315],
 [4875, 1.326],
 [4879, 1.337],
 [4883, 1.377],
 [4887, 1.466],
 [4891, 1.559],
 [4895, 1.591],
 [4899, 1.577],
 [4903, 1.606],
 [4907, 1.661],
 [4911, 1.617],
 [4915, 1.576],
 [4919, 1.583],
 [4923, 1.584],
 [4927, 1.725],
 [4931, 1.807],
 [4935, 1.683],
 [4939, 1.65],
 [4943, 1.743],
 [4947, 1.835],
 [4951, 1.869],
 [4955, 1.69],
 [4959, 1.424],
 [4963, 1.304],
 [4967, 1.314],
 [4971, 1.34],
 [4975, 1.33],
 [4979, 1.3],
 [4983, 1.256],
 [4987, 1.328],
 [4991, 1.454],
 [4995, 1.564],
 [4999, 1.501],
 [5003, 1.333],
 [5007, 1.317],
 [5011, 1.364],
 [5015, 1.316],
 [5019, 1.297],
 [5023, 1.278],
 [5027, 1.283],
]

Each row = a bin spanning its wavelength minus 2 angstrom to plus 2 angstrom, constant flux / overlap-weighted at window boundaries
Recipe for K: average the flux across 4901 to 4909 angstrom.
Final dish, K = 1.63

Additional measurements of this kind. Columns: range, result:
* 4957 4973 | 1.35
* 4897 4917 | 1.61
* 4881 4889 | 1.42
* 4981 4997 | 1.4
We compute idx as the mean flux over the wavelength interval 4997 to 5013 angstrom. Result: 1.38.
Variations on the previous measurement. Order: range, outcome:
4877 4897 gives 1.47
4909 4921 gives 1.59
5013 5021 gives 1.31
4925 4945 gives 1.72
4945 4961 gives 1.7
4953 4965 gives 1.47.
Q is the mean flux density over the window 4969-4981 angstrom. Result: 1.32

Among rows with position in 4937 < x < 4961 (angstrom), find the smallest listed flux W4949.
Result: 1.424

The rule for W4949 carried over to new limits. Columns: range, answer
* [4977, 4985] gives 1.256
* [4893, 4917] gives 1.576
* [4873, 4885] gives 1.326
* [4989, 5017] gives 1.316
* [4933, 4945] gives 1.65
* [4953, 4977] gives 1.304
